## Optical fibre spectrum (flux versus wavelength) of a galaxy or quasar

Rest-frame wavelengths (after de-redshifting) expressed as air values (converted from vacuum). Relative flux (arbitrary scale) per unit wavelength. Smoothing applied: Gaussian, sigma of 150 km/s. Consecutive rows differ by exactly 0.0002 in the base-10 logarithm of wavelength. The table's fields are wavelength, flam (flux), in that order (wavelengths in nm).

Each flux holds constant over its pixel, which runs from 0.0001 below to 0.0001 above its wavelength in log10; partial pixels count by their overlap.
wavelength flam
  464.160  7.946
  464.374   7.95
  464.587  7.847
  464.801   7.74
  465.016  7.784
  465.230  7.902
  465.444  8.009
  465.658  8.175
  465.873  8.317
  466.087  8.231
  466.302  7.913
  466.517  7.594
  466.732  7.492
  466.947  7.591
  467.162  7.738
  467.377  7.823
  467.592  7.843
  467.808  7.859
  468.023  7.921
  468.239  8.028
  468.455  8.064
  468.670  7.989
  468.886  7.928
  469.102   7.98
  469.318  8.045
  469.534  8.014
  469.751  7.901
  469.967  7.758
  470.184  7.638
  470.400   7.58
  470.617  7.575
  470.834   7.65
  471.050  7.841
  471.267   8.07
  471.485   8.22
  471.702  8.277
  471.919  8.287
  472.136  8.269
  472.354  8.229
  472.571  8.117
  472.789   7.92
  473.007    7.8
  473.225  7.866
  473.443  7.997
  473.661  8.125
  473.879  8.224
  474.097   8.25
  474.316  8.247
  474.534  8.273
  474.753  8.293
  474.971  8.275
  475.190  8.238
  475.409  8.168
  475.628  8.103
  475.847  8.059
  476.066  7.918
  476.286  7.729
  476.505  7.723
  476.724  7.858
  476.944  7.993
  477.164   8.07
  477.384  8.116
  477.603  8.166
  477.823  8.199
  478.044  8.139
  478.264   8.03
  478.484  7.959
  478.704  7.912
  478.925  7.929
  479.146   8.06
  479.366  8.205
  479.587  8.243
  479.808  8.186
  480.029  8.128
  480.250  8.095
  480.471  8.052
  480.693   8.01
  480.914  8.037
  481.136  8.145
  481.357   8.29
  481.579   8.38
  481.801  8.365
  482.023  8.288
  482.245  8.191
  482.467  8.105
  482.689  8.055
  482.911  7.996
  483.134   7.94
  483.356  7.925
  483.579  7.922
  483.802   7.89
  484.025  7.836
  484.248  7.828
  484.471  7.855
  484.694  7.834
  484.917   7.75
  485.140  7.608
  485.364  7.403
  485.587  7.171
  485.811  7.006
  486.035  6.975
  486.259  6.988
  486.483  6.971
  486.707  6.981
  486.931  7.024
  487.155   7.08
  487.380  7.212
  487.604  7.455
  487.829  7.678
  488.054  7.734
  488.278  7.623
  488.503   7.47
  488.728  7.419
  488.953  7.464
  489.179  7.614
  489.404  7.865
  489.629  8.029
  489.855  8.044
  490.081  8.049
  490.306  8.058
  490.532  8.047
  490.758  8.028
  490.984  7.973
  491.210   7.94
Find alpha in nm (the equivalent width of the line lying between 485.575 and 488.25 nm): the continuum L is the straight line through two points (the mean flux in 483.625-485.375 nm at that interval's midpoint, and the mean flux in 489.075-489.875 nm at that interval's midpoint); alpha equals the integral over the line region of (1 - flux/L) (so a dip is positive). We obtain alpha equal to 0.21 nm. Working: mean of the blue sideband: 7.78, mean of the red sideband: 7.88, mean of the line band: 7.2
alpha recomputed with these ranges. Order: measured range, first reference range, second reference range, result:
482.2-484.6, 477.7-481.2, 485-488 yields -0.11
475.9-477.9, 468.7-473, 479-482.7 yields 0.03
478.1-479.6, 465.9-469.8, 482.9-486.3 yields -0.06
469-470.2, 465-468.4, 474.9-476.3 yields 0.01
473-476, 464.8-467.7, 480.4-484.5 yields -0.07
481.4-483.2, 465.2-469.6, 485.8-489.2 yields -0.17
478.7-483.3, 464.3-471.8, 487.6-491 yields -0.17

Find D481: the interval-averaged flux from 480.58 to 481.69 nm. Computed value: 8.17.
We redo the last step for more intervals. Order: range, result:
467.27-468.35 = 7.89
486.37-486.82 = 6.98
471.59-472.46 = 8.27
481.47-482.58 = 8.27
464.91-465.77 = 7.97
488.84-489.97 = 7.8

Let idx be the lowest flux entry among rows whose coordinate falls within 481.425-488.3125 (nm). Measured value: 6.971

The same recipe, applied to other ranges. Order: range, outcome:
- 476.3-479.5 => 7.723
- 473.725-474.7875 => 8.224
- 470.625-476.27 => 7.65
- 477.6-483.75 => 7.912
